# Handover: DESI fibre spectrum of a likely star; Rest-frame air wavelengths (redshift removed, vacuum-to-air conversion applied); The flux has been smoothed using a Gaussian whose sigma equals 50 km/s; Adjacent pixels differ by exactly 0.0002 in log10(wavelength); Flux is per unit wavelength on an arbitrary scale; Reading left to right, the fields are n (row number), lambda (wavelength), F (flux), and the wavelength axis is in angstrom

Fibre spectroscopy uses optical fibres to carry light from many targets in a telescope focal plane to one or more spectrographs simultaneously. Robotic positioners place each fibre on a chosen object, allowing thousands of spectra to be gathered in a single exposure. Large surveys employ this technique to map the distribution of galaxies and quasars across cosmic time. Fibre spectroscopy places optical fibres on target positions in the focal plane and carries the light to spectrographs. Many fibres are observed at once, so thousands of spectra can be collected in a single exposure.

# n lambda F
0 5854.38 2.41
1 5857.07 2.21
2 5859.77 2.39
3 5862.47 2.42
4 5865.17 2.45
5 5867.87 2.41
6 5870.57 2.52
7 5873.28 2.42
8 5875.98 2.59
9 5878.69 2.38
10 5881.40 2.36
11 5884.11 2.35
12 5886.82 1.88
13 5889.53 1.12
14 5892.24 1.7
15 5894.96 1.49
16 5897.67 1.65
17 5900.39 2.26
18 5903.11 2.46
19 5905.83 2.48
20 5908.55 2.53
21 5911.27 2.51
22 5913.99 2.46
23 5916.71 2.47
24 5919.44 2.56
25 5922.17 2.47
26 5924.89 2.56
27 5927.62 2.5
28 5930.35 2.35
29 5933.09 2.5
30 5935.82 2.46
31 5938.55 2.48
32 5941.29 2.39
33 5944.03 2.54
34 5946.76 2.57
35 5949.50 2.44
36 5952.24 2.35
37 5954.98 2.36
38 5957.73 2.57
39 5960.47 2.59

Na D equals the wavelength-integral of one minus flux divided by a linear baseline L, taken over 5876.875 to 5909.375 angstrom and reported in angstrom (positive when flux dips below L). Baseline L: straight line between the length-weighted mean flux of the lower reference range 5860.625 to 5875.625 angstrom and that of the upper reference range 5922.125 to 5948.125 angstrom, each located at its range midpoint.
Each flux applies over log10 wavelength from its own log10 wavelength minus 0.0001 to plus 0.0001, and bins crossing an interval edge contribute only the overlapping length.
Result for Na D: 5.4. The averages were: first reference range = 2.45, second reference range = 2.48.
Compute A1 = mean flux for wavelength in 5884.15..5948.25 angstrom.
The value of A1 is 2.28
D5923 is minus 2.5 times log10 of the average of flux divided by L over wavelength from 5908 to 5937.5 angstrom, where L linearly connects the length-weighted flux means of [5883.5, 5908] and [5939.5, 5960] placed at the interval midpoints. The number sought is -0.13 mag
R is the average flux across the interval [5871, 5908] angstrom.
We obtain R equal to 2.11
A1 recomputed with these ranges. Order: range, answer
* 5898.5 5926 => 2.46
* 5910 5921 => 2.5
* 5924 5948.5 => 2.48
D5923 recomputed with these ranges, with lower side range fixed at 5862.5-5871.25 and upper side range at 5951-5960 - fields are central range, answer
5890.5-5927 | 0.08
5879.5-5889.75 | 0.20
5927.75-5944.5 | 0.00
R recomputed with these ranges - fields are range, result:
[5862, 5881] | 2.45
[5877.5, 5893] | 1.97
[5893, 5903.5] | 1.9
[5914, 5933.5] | 2.48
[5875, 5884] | 2.42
